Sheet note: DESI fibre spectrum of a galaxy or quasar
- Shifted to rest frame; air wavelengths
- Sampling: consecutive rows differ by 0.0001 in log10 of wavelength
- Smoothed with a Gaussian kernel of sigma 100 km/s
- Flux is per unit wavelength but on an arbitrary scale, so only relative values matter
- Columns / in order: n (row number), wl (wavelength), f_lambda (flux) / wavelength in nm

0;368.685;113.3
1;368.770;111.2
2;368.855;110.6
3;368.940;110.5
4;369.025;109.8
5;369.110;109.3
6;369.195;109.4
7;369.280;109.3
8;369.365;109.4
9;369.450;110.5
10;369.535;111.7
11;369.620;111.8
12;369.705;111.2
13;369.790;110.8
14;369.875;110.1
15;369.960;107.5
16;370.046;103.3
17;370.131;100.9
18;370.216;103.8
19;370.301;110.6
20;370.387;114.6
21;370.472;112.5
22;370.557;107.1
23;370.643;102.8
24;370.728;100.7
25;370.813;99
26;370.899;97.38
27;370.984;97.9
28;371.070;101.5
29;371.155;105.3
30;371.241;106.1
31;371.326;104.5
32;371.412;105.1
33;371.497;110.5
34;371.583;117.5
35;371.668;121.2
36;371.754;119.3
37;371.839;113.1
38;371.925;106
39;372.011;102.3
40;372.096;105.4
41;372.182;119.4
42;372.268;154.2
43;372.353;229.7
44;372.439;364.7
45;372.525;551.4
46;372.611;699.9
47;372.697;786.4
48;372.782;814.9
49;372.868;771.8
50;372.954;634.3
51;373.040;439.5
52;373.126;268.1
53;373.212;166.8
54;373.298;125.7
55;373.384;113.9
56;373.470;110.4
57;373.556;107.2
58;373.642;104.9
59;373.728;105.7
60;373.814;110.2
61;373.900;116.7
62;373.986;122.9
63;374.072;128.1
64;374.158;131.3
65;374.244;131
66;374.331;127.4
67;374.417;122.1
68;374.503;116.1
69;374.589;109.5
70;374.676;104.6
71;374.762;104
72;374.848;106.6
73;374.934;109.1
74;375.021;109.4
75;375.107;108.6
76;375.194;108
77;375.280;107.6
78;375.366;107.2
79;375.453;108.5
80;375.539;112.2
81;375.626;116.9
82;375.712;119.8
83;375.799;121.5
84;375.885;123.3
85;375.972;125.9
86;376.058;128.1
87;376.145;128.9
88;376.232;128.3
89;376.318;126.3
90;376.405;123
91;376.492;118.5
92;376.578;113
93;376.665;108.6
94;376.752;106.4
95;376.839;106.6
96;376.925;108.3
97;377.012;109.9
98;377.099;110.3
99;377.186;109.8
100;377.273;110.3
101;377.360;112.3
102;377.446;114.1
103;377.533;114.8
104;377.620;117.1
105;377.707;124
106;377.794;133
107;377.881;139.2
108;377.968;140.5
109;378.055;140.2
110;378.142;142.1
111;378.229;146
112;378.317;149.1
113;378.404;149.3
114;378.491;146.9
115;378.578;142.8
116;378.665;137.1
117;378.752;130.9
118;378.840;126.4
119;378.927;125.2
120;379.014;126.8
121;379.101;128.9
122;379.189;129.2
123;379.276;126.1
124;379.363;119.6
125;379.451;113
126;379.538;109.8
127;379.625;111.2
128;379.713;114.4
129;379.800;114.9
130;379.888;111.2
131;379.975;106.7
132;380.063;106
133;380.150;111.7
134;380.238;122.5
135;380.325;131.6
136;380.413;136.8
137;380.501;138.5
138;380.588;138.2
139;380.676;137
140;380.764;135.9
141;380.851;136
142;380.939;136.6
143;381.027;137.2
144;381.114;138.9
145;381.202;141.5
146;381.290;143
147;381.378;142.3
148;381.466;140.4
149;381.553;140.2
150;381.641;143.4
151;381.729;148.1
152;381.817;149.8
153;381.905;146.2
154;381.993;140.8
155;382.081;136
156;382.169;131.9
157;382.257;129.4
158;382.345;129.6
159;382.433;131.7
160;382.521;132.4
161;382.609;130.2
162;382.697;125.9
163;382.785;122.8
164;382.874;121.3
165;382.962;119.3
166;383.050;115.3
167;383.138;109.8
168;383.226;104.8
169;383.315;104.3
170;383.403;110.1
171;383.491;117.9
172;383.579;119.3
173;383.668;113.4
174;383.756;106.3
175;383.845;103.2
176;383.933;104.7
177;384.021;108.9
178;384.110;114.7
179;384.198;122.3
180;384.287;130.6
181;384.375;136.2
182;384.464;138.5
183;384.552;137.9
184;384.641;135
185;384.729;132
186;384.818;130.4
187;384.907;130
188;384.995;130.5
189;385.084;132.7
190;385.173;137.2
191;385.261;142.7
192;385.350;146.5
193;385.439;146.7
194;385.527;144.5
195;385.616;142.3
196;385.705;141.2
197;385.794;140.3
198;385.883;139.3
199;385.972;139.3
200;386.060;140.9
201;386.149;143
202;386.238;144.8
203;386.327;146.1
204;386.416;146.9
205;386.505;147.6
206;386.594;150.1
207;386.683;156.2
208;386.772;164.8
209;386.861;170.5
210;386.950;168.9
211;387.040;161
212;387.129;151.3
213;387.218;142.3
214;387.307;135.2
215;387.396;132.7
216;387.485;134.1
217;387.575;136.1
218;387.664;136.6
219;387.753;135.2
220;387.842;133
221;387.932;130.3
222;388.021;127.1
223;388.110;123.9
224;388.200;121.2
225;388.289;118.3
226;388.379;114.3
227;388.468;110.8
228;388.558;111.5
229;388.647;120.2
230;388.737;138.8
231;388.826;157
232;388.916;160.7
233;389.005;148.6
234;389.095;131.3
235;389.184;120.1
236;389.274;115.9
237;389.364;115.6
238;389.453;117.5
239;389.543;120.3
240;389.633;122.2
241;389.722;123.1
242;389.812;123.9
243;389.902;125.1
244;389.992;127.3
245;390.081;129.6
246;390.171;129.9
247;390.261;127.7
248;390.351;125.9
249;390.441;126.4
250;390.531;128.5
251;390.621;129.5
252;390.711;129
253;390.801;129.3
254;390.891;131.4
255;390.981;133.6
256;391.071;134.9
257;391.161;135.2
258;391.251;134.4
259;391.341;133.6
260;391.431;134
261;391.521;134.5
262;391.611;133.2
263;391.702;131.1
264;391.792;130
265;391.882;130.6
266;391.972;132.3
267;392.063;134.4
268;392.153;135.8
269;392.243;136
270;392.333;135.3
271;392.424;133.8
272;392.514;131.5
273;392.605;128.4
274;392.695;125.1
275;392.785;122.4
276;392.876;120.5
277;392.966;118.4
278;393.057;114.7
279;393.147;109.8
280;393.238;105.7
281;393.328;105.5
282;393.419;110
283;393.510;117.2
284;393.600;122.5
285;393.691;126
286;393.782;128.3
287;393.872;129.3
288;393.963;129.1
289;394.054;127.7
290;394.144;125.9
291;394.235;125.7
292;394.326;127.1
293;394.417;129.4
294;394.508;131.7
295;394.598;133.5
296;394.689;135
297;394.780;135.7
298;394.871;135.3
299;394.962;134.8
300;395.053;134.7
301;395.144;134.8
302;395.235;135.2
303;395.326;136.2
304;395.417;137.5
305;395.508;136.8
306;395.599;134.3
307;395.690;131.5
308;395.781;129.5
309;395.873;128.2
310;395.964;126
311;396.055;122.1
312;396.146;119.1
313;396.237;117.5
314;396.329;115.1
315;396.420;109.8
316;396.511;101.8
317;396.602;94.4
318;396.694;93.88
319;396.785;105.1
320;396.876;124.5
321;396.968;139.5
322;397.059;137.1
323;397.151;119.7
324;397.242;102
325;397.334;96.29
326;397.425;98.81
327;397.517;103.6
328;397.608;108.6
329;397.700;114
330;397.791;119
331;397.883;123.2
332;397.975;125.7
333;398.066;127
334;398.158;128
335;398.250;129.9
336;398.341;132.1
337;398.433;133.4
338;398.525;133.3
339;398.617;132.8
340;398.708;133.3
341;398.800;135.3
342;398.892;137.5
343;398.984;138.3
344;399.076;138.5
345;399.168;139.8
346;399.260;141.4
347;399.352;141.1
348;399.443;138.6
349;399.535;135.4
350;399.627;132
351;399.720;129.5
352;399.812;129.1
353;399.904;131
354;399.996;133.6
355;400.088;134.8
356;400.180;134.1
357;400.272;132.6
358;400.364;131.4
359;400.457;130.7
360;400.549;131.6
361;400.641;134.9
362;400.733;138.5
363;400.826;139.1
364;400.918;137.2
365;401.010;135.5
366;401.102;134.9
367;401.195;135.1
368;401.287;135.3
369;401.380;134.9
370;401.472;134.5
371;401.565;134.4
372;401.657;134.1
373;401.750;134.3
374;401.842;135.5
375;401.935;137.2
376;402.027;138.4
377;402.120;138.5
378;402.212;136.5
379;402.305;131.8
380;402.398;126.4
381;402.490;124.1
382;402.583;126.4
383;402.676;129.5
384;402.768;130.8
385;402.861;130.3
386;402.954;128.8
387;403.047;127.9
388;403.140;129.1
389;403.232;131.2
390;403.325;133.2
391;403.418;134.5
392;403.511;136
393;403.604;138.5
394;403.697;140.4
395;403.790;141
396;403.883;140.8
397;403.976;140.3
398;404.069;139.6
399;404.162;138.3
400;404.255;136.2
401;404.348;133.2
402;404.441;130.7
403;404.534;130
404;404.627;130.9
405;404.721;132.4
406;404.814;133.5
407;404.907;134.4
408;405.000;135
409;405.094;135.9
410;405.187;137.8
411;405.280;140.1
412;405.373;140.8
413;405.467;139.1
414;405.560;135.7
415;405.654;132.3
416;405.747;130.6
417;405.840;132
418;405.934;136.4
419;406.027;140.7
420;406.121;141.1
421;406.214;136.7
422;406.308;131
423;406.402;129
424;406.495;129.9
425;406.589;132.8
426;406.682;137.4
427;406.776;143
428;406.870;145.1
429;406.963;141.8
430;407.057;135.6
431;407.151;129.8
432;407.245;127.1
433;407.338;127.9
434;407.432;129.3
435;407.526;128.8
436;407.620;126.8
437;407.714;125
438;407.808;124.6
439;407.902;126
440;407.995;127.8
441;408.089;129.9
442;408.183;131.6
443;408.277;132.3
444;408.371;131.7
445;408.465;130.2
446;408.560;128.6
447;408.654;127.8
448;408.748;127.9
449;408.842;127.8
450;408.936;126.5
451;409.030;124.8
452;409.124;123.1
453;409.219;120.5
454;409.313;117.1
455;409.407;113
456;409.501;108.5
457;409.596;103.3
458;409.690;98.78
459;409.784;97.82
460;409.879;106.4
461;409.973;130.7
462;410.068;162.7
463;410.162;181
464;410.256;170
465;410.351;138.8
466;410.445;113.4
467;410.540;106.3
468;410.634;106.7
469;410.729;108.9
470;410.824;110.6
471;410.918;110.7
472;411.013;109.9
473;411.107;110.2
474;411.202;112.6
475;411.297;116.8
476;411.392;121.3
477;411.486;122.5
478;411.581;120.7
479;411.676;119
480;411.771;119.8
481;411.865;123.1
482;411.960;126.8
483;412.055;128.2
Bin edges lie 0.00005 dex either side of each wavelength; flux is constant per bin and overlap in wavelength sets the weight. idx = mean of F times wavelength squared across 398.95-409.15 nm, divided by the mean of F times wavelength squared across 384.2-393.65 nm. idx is 1.1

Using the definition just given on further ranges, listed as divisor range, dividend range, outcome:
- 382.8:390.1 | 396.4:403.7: 1.05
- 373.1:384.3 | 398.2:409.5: 1.22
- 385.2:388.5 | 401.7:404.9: 1.03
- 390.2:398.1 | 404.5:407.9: 1.14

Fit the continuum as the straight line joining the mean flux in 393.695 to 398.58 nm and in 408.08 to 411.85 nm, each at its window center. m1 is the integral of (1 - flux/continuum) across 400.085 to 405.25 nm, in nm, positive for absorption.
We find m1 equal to -0.459 nm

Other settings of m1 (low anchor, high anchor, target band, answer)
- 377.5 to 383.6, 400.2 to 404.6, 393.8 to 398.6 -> 0.32 nm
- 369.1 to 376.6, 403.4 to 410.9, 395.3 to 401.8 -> 0.53 nm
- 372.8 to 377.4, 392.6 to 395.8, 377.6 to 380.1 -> 0.31 nm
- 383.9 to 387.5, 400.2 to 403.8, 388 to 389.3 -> 0.10 nm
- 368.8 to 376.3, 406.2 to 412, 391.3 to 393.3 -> 0.22 nm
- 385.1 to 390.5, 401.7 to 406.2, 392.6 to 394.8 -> 0.20 nm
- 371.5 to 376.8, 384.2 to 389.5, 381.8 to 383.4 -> 0.30 nm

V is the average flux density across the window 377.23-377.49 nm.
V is 113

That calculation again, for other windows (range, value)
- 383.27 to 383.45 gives 107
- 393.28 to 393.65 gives 114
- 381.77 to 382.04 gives 145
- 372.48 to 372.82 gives 710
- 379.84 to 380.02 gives 109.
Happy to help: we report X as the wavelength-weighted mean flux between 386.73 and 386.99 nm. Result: 168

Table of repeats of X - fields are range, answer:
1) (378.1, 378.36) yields 145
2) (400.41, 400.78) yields 134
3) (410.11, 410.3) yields 176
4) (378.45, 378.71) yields 142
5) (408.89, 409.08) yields 126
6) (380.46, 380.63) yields 139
